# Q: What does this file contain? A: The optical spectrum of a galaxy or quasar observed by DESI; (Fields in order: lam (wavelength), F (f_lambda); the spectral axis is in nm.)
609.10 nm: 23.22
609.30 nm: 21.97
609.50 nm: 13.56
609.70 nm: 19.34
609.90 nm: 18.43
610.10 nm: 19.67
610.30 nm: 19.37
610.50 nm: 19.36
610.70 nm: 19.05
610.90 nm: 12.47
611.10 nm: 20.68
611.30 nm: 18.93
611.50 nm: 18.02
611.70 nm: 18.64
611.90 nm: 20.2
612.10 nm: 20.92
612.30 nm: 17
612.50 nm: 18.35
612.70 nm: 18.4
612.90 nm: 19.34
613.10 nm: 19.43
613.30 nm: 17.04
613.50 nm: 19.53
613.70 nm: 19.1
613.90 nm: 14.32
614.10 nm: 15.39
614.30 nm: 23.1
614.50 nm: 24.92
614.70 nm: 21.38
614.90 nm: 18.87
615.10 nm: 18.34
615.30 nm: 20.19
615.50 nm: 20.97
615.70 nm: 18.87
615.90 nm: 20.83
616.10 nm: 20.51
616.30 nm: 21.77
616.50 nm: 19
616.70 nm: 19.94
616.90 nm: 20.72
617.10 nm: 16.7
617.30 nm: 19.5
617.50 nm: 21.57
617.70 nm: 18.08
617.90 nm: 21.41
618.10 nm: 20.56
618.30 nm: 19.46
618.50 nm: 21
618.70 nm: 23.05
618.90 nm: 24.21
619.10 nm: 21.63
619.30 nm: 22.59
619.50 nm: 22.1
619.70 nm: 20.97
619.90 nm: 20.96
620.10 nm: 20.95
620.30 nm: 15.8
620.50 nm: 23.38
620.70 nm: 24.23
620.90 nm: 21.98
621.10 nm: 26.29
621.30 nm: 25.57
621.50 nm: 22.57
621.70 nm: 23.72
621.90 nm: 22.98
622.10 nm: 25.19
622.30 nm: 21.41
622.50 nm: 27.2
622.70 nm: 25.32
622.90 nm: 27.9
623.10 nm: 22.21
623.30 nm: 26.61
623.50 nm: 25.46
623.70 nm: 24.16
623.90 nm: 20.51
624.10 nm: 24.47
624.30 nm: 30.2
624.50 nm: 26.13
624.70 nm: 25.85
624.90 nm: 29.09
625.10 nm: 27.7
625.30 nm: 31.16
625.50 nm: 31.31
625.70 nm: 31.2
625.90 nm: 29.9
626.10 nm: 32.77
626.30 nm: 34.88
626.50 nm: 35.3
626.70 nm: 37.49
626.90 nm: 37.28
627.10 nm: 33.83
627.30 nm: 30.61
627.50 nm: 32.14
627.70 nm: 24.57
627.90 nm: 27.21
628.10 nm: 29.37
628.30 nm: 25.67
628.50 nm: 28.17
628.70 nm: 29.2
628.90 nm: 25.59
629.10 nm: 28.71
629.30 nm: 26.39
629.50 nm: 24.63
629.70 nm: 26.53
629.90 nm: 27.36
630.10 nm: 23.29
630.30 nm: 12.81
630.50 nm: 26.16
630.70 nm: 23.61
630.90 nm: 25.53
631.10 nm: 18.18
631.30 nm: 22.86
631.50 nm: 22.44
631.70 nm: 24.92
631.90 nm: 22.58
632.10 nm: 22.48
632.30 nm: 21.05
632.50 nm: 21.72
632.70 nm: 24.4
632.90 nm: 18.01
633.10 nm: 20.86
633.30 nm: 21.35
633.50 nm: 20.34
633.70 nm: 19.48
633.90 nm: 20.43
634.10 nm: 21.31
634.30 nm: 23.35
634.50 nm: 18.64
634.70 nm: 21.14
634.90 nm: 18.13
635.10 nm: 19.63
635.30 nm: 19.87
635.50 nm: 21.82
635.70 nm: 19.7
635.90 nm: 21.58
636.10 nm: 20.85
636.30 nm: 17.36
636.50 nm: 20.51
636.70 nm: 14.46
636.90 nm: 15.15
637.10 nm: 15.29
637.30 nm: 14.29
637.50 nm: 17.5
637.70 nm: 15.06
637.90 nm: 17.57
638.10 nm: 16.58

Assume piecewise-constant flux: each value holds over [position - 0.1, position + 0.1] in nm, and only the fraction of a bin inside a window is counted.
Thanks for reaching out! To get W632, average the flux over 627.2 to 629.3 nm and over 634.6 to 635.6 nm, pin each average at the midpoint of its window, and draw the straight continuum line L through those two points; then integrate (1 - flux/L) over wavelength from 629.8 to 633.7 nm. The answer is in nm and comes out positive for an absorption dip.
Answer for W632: 0.31 nm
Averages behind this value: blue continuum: 28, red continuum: 20.1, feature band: 22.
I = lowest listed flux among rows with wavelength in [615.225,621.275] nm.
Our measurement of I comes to 15.8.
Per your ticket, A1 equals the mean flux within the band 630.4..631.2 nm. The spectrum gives 23.4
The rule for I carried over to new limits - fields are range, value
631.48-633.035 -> 18.01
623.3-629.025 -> 20.51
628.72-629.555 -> 24.63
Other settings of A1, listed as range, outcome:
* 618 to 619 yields 21.7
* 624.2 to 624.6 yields 28.2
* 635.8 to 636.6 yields 20.1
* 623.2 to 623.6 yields 26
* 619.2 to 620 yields 21.7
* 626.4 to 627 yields 36.7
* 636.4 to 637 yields 16.7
